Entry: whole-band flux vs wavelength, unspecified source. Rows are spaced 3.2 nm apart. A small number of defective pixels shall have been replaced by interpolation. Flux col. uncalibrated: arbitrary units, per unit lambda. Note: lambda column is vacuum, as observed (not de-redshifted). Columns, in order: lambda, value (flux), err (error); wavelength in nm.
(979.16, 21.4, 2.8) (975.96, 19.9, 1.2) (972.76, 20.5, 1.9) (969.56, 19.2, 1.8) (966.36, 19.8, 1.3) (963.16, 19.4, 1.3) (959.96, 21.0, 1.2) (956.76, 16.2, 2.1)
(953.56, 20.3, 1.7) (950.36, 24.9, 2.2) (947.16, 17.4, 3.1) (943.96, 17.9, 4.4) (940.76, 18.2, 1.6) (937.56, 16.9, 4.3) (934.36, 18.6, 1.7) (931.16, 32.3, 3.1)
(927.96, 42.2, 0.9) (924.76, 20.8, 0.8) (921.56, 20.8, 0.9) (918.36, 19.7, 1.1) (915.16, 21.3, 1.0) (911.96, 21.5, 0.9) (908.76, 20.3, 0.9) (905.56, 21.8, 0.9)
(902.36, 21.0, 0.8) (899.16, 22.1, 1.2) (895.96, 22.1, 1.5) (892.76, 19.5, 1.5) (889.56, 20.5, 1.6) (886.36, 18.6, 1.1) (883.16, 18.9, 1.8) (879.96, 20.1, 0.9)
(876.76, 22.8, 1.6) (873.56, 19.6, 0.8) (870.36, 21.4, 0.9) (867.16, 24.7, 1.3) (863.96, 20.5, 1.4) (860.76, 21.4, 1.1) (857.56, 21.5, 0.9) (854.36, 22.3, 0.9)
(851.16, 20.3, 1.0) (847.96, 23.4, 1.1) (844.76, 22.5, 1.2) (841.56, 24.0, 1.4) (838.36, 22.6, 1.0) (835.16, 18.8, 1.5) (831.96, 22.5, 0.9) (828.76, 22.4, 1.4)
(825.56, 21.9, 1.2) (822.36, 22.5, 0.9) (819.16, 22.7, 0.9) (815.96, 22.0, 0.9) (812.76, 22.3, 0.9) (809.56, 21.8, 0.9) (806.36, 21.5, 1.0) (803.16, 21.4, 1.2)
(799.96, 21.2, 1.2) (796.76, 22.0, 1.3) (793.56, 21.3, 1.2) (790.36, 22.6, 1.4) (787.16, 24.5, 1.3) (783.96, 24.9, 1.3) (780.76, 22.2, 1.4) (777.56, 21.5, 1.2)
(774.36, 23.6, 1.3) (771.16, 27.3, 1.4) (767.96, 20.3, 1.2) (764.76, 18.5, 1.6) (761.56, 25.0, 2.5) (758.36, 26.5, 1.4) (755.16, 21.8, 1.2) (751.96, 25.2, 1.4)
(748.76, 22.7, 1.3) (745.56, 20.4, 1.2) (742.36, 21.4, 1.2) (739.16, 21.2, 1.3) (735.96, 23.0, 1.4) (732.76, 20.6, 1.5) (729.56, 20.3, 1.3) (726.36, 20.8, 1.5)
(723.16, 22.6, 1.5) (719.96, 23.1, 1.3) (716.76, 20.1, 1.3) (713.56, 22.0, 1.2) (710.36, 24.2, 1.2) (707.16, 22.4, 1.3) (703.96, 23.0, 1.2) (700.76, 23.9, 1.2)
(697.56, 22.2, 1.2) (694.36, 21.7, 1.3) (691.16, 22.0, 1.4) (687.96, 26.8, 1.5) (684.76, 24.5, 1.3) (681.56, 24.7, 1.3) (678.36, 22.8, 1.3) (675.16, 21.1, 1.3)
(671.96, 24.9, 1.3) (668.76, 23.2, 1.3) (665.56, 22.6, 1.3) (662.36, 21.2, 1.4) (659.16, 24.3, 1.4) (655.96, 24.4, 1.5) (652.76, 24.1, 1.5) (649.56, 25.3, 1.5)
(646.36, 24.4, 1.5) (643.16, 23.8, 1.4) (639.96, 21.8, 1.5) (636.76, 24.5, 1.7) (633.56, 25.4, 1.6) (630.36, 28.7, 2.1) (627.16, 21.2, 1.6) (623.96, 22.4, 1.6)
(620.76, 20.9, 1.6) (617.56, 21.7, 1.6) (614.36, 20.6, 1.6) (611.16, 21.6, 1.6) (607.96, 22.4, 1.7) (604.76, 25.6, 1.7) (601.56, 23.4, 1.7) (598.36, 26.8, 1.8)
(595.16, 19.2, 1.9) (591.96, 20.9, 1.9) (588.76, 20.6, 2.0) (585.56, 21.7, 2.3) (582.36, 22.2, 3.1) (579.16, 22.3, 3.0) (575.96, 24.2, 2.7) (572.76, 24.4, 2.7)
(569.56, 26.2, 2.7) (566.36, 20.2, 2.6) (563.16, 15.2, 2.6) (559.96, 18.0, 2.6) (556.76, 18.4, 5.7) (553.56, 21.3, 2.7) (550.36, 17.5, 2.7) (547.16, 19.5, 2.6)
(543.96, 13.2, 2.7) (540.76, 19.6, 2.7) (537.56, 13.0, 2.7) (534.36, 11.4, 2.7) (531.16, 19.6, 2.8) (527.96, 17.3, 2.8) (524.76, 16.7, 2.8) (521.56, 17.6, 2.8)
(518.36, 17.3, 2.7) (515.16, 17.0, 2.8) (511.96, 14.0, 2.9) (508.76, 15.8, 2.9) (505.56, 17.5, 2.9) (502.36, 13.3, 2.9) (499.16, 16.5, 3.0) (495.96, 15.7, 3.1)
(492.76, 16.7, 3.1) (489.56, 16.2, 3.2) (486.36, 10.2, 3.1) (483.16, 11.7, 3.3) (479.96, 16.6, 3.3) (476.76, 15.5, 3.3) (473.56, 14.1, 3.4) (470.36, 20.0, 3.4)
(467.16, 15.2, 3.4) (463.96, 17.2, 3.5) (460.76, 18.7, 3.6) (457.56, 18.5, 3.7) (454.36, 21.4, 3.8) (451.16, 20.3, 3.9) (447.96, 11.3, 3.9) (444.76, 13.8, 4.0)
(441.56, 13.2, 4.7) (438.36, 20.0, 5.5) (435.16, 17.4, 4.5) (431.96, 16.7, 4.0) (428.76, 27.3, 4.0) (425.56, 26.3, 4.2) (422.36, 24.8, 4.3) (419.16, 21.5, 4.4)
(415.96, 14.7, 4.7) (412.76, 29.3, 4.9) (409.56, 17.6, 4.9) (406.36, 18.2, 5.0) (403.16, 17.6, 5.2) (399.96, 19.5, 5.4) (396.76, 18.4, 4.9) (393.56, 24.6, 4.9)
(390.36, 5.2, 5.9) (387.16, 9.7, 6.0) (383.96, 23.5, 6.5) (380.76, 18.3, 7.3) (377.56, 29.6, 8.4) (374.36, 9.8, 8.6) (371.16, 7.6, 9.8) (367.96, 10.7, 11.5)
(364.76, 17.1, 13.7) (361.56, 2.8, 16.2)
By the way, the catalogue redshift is 0.416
